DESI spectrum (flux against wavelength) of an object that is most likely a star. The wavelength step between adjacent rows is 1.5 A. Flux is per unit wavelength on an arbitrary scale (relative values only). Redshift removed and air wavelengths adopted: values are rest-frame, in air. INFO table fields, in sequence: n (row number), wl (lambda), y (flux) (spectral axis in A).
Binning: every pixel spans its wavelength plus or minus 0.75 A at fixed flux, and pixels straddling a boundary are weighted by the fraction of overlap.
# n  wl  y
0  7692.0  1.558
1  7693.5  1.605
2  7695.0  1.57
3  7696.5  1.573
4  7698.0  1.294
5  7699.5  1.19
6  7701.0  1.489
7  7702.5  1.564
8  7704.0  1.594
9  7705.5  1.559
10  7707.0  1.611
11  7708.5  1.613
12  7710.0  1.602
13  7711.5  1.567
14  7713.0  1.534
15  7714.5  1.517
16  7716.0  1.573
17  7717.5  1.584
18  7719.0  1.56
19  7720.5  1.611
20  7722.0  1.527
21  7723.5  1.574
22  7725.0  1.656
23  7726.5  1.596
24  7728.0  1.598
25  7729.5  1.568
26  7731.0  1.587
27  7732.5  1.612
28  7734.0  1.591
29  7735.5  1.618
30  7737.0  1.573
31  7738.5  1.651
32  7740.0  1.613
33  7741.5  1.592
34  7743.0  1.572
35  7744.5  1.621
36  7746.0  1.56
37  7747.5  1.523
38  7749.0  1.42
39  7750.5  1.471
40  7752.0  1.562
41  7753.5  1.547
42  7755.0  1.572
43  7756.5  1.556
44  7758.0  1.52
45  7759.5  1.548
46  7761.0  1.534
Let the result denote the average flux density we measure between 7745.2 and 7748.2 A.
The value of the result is 1.54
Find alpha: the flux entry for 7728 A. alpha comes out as 1.598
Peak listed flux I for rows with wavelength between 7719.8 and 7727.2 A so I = 1.656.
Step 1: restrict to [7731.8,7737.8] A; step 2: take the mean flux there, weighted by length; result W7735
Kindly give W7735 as 1.6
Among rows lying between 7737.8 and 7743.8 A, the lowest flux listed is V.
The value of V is 1.572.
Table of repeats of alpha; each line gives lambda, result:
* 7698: 1.294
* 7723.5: 1.574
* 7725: 1.656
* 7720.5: 1.611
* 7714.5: 1.517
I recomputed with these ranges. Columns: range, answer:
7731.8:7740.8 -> 1.651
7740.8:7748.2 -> 1.621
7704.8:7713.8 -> 1.613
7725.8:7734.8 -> 1.612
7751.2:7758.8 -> 1.572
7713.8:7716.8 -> 1.573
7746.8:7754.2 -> 1.562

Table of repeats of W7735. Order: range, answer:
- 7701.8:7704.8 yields 1.58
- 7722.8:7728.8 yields 1.61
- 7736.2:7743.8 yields 1.6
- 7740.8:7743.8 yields 1.58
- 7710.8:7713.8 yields 1.55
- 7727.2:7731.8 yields 1.58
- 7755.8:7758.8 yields 1.54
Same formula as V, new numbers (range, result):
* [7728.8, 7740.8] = 1.568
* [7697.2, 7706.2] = 1.19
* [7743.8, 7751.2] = 1.42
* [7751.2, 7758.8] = 1.52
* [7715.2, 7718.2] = 1.573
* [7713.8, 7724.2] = 1.517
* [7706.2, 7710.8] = 1.602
